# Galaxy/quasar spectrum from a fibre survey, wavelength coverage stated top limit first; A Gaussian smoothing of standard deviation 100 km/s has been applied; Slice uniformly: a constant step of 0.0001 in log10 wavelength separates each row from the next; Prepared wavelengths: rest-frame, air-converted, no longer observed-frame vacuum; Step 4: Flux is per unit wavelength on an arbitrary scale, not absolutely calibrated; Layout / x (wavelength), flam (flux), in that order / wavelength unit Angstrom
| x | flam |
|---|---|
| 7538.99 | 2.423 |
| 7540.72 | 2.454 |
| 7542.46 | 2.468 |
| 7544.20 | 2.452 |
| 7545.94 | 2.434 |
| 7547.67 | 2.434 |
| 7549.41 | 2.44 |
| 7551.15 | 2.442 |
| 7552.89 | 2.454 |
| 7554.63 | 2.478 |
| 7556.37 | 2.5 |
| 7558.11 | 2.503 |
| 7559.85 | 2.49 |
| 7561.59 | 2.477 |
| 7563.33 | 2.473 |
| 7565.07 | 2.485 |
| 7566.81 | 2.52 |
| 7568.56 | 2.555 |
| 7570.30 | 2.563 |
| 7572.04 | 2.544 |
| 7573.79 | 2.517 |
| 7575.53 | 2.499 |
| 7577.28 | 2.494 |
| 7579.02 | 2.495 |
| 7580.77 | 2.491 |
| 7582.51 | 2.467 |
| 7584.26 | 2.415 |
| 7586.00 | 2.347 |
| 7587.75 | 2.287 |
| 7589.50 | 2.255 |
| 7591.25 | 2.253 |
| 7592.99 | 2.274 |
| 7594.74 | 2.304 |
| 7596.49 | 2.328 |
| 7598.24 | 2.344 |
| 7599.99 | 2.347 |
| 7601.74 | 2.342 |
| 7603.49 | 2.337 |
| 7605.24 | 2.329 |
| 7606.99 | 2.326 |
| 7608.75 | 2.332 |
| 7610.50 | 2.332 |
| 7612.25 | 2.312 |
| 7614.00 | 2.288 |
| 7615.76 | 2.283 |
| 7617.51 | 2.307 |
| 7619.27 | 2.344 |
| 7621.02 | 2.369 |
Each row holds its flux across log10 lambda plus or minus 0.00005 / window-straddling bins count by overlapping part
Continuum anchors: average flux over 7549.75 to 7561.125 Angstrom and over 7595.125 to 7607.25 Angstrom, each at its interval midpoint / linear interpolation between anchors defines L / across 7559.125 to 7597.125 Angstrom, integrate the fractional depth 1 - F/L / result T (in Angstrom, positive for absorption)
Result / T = -0.4 Angstrom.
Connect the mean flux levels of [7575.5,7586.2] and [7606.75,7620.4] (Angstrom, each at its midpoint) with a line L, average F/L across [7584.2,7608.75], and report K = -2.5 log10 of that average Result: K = 0.03 mag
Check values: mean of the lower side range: 2.46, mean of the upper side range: 2.32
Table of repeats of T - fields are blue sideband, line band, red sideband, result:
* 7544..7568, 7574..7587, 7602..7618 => -0.31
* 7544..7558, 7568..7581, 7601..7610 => -0.63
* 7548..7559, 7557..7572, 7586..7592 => -0.65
